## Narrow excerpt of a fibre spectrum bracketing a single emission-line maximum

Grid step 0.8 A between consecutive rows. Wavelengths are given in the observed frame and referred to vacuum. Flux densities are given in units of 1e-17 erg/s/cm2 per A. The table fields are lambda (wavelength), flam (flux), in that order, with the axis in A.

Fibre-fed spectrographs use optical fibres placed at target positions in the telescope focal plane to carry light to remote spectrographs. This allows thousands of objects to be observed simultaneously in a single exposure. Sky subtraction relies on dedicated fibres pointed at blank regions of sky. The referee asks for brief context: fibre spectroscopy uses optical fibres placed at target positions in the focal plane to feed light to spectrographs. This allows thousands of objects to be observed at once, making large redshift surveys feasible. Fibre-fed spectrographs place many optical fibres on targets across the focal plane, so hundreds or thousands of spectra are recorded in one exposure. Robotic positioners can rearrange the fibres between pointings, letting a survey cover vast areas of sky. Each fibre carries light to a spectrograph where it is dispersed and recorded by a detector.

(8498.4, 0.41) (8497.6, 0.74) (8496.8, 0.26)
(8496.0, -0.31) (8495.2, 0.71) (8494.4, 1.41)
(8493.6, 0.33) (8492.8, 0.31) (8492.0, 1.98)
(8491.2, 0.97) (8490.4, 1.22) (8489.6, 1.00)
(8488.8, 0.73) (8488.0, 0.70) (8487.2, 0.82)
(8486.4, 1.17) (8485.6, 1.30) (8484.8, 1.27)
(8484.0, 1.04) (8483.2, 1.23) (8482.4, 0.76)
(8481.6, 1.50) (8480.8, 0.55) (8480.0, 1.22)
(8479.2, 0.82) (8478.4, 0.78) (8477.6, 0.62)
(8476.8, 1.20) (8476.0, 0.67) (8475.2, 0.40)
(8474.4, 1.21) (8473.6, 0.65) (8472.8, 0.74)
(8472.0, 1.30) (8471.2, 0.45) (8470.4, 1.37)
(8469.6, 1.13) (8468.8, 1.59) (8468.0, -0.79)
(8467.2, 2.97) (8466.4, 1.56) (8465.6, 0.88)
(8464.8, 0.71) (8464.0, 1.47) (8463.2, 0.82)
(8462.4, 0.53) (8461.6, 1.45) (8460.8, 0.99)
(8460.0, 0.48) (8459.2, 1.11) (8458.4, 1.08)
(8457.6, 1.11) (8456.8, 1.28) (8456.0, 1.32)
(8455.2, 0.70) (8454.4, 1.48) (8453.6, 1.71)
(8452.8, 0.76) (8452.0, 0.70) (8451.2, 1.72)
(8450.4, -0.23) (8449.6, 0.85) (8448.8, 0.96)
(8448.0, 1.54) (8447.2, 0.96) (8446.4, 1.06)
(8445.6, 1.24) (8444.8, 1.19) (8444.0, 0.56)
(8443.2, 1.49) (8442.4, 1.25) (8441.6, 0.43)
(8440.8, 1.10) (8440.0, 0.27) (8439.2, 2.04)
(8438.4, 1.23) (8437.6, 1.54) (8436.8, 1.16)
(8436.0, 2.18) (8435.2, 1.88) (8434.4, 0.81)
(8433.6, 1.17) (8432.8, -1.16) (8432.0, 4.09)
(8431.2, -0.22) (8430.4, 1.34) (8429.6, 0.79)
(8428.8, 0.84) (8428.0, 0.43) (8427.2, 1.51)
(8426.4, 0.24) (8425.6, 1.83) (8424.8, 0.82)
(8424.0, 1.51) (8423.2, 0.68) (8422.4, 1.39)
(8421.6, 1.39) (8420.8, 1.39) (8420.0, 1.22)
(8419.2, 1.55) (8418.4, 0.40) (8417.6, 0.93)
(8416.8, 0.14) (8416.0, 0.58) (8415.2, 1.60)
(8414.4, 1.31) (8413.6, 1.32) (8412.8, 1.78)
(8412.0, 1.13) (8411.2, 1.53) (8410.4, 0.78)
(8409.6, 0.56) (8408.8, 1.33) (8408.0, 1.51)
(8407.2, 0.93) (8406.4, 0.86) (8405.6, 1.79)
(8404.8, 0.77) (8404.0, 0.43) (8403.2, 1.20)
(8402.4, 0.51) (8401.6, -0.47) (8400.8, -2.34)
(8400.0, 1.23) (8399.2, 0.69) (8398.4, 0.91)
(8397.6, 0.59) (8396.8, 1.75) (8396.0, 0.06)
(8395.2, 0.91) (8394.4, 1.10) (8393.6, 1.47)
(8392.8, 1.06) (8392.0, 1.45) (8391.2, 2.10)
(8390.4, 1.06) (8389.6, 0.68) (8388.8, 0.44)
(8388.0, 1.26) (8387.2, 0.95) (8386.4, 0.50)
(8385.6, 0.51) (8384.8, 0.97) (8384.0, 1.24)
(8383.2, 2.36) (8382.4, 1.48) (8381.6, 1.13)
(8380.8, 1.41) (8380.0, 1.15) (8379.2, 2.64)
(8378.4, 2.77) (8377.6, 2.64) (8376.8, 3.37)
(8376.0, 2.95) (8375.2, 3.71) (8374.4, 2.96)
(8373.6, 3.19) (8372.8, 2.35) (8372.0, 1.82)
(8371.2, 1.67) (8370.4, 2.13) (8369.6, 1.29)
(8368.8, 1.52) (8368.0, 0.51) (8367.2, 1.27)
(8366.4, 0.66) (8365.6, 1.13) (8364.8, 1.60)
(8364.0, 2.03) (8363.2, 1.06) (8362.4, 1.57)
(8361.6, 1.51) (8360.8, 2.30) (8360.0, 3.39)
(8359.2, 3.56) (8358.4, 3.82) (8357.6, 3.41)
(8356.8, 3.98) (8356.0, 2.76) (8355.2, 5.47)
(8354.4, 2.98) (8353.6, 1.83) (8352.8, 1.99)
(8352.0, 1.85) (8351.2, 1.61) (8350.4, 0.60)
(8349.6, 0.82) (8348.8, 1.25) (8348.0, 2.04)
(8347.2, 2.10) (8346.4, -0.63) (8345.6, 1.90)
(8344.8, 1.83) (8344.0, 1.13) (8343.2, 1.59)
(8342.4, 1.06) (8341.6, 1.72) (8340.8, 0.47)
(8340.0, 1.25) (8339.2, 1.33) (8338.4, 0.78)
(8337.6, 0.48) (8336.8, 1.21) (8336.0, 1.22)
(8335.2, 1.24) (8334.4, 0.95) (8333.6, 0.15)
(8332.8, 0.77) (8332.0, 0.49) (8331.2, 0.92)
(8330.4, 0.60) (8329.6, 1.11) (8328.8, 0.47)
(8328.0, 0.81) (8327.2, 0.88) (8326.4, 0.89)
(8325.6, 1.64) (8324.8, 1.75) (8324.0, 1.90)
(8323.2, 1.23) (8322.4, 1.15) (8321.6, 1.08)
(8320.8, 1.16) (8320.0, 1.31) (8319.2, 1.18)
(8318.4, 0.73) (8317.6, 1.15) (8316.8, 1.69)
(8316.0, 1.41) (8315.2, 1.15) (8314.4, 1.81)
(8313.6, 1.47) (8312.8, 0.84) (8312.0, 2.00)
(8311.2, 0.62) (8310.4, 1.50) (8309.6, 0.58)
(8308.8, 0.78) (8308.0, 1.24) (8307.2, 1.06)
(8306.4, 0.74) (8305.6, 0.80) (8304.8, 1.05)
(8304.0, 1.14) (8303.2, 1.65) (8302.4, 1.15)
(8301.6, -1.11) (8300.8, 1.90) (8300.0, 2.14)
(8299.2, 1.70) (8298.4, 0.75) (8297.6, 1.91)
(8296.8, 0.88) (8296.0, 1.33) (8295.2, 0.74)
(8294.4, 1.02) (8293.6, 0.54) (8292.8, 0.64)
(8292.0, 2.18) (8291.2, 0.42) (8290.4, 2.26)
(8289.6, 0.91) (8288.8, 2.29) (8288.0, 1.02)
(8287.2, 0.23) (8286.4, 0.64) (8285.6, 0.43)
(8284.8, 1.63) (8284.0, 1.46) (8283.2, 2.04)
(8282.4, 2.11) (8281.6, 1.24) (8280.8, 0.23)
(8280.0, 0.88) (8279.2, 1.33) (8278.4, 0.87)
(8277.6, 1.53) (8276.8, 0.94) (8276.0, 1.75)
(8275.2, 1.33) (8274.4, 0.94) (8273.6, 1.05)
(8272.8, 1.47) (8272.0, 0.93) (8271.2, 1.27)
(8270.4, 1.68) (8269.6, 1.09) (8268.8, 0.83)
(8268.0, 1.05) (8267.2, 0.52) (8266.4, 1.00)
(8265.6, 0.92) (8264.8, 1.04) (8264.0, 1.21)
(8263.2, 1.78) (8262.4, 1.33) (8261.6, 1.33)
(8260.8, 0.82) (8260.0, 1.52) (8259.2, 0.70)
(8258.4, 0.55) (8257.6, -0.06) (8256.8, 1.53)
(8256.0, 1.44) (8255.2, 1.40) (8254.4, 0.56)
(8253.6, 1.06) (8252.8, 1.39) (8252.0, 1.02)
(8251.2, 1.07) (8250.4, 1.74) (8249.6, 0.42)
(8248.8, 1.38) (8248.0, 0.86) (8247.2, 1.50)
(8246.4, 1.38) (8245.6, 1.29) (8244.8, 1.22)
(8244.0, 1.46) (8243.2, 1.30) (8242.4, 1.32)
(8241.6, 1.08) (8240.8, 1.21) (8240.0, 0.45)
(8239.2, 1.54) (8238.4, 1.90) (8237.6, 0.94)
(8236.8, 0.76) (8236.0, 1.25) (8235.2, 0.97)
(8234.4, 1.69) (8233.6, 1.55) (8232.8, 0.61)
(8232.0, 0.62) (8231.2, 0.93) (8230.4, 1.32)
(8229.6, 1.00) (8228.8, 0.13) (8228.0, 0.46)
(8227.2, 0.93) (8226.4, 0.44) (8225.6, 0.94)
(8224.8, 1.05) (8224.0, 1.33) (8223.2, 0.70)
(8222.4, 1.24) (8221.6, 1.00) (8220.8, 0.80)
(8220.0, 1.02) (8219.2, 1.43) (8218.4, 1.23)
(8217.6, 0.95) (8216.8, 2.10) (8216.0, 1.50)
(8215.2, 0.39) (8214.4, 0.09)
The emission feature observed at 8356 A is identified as [S II]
